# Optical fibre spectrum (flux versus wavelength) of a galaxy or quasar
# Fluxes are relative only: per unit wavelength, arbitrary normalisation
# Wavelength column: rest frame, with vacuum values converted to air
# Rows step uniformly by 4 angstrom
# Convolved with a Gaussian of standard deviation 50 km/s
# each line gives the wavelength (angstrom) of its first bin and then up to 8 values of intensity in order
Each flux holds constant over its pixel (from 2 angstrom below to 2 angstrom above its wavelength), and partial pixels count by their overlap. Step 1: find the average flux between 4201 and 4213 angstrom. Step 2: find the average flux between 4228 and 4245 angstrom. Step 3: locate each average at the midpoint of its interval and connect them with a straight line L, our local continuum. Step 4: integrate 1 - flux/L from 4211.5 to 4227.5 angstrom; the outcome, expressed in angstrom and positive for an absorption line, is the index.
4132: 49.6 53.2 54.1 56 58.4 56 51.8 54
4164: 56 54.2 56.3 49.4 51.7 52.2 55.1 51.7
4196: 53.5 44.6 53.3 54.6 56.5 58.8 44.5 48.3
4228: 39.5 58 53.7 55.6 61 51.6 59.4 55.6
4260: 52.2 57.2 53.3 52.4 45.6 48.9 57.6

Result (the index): 1.1 angstrom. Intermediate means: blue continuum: 53.8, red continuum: 54.8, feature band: 50.4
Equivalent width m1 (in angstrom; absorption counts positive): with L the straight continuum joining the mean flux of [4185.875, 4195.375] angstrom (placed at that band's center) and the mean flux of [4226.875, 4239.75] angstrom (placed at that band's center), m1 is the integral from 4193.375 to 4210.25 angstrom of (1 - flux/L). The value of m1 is 0.45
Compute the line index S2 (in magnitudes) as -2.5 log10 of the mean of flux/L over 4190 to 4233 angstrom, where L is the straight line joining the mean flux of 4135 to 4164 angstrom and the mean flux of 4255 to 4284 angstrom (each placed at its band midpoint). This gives 0.05 mag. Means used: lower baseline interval 54.9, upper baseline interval 52.4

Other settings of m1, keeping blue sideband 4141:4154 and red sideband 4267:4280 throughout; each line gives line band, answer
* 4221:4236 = 0.95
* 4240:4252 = -1.23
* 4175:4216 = 1.06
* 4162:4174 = 0.00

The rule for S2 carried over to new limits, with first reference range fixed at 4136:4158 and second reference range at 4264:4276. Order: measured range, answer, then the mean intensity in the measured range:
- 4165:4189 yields 0.02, 53.2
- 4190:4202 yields 0.08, 49.9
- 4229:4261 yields -0.05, 55.5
